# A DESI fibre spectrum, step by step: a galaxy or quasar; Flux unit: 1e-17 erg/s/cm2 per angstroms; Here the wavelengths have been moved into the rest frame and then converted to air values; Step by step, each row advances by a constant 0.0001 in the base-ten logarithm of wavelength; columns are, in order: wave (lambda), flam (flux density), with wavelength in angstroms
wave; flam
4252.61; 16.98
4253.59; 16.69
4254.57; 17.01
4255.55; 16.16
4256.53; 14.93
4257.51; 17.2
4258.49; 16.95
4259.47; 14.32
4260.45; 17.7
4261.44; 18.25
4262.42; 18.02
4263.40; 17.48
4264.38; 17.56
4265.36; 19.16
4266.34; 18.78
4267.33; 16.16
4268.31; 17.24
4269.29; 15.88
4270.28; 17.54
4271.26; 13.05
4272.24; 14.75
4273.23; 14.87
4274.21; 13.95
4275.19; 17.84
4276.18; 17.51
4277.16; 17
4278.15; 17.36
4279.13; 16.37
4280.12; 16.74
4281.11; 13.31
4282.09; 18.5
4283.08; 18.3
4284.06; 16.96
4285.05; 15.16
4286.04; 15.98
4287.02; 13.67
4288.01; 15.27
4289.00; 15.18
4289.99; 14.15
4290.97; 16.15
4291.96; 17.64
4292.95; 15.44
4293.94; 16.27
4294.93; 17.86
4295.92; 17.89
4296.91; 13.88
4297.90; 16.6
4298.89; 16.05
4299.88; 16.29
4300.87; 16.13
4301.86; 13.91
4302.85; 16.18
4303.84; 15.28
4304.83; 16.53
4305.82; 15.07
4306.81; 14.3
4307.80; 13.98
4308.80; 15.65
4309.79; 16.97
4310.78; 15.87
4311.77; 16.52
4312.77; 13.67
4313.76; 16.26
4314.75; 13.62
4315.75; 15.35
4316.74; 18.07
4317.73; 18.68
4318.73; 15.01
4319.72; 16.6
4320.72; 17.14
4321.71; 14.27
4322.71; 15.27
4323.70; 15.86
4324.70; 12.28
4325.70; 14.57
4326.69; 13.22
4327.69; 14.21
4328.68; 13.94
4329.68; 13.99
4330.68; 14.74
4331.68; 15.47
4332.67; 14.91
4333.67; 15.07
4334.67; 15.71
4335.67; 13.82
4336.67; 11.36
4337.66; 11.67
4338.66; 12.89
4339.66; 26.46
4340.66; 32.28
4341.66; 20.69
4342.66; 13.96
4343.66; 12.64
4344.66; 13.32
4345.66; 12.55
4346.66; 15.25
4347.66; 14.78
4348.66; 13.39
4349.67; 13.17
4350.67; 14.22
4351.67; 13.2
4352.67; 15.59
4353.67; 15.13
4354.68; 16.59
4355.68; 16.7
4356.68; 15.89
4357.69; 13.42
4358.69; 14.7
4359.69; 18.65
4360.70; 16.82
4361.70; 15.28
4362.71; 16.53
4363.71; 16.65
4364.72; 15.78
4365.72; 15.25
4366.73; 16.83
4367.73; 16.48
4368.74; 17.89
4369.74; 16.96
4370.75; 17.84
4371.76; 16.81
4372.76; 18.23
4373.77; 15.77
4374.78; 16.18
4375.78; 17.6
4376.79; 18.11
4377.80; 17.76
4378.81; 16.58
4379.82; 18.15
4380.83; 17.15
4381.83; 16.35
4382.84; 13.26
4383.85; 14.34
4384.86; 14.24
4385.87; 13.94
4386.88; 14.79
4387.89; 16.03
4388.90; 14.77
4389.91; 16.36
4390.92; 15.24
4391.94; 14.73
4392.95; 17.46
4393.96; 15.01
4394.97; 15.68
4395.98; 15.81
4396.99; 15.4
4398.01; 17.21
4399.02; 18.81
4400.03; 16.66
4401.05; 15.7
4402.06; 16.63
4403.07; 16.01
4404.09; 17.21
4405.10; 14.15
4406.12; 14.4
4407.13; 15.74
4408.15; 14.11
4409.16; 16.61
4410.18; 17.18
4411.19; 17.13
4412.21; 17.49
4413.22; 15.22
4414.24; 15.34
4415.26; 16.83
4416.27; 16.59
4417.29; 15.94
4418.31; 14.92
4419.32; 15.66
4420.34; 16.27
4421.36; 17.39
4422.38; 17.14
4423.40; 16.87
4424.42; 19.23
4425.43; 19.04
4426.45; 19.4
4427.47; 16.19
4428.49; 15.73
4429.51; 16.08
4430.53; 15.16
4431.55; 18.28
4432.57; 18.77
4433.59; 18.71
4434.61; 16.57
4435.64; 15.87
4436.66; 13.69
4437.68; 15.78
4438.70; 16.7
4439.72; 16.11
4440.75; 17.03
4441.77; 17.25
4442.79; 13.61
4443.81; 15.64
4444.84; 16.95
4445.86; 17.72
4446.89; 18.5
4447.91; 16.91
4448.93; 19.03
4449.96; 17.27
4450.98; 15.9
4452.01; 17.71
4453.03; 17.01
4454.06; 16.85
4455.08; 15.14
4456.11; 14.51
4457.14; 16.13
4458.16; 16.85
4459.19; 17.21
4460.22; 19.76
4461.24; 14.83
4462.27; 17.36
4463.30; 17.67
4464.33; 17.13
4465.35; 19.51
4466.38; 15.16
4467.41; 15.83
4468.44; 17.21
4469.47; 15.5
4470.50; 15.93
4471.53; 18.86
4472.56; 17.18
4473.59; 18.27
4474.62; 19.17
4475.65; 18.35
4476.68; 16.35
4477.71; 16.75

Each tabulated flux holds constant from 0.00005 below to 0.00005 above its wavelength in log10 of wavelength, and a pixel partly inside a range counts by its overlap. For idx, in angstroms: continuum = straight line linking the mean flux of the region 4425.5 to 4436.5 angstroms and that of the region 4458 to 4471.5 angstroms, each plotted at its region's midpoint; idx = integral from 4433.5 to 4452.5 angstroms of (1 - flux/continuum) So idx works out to 0.4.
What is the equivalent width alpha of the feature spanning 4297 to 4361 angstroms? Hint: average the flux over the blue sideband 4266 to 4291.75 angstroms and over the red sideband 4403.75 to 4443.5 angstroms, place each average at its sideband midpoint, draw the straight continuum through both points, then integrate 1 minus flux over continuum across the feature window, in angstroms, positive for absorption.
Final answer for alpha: 2.8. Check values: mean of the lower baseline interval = 16.1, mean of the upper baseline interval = 16.4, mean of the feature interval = 15.5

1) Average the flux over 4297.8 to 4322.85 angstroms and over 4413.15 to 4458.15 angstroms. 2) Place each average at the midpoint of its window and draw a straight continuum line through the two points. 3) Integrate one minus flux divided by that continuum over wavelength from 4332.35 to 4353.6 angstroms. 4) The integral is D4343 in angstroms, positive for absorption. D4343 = 0.5 angstroms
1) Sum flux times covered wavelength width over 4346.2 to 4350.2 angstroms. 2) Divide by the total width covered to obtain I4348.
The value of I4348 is 14.1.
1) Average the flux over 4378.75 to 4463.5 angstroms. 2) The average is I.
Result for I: 16.4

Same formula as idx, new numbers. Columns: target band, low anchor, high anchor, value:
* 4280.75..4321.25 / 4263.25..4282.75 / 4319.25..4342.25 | 0.9 angstroms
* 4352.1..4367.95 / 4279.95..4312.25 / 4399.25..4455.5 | 0.2 angstroms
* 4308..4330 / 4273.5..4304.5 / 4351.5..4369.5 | 1.0 angstroms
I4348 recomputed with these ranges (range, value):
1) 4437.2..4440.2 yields 16.2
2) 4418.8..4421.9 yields 16.4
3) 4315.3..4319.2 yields 16.8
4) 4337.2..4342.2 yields 20.8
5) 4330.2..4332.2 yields 15.1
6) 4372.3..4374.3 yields 16.9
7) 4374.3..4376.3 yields 17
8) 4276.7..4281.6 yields 16.1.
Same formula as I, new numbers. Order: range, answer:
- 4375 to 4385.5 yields 16.3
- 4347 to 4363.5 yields 15.3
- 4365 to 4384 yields 16.8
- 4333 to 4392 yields 16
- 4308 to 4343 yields 15.9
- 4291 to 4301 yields 16.4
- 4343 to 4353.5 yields 13.9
